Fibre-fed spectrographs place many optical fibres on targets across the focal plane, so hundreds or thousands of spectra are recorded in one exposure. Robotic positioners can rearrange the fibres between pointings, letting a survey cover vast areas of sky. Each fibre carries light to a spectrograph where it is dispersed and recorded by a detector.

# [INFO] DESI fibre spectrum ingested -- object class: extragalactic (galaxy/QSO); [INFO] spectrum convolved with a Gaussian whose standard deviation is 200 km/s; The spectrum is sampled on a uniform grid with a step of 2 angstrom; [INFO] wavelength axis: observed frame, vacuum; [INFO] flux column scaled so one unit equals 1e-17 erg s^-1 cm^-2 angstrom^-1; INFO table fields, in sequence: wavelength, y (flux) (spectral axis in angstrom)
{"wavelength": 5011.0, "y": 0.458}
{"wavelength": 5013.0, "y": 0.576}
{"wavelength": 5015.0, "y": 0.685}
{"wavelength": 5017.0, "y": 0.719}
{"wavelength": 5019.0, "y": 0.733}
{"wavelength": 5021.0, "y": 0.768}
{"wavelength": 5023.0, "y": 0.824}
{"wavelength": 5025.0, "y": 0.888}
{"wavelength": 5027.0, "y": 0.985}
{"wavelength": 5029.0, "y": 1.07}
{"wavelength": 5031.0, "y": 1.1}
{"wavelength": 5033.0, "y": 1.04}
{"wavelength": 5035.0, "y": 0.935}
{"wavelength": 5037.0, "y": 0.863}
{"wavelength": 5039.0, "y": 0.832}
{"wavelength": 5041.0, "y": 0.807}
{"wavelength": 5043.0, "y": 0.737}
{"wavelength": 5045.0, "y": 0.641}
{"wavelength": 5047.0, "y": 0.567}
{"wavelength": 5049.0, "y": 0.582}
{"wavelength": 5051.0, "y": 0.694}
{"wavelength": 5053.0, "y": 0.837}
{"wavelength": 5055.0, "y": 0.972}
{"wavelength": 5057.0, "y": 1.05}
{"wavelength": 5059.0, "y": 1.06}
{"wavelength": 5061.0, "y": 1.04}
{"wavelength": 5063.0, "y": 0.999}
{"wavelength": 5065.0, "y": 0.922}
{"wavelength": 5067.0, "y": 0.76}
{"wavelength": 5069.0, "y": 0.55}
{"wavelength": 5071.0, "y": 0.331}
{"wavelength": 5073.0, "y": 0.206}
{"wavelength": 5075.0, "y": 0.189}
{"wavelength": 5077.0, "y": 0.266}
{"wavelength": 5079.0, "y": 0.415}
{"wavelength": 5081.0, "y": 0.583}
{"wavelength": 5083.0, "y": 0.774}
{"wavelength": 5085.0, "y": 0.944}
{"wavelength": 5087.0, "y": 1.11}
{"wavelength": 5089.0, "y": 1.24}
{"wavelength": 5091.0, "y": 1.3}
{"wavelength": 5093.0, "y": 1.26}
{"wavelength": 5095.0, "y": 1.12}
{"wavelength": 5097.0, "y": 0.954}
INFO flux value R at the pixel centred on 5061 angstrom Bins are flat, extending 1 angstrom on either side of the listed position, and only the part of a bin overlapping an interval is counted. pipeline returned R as 1.04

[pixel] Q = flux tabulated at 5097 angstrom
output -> 0.954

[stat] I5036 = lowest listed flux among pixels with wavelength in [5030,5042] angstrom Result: 0.807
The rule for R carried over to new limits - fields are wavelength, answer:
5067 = 0.76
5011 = 0.458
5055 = 0.972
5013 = 0.576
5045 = 0.641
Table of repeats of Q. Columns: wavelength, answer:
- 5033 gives 1.04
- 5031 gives 1.1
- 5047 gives 0.567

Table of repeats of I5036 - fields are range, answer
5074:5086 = 0.189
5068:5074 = 0.206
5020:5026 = 0.768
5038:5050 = 0.567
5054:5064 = 0.972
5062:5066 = 0.922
